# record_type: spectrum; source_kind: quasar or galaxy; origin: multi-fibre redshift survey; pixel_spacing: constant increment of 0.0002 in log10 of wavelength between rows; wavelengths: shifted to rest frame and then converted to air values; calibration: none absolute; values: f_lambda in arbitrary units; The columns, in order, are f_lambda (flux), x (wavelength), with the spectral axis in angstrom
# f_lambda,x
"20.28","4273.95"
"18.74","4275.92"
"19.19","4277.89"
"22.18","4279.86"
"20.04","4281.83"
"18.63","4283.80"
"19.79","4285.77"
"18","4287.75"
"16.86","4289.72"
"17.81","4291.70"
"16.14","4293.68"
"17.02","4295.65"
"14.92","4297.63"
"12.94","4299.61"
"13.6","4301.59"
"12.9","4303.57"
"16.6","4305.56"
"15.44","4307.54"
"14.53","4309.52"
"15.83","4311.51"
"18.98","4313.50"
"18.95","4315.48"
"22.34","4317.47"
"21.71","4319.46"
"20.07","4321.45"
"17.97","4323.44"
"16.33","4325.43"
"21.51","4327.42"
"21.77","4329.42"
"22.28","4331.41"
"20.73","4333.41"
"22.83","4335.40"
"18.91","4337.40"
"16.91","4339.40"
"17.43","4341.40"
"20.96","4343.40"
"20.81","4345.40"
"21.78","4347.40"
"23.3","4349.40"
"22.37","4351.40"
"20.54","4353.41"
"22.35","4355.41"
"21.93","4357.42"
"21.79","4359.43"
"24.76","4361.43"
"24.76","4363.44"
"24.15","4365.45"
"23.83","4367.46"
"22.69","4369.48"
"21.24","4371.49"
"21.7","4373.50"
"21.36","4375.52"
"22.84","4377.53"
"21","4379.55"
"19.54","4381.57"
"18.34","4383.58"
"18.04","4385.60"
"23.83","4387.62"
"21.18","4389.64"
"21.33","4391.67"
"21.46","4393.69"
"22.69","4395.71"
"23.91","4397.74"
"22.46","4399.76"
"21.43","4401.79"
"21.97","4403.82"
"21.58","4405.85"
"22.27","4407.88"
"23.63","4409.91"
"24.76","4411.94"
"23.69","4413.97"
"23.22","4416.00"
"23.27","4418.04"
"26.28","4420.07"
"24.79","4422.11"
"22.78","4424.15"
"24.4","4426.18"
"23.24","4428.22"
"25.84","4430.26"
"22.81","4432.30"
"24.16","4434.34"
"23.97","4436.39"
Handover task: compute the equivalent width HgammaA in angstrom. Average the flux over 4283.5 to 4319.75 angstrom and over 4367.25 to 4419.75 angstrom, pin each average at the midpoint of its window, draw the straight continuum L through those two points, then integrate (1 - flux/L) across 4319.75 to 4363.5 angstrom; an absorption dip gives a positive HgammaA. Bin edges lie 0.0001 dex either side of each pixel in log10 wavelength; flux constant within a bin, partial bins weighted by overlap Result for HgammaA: -4.1 angstrom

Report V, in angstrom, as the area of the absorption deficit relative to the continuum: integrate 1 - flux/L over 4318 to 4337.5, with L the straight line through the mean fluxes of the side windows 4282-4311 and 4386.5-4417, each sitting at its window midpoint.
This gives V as -2.6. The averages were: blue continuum 16.2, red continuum 22.6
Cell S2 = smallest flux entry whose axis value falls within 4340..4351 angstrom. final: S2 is 17.43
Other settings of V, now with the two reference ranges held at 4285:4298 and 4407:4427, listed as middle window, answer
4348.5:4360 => -0.8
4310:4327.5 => -0.3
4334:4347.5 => 0.0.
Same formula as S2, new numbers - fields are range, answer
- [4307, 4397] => 14.53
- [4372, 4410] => 18.04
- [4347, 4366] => 20.54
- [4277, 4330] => 12.9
